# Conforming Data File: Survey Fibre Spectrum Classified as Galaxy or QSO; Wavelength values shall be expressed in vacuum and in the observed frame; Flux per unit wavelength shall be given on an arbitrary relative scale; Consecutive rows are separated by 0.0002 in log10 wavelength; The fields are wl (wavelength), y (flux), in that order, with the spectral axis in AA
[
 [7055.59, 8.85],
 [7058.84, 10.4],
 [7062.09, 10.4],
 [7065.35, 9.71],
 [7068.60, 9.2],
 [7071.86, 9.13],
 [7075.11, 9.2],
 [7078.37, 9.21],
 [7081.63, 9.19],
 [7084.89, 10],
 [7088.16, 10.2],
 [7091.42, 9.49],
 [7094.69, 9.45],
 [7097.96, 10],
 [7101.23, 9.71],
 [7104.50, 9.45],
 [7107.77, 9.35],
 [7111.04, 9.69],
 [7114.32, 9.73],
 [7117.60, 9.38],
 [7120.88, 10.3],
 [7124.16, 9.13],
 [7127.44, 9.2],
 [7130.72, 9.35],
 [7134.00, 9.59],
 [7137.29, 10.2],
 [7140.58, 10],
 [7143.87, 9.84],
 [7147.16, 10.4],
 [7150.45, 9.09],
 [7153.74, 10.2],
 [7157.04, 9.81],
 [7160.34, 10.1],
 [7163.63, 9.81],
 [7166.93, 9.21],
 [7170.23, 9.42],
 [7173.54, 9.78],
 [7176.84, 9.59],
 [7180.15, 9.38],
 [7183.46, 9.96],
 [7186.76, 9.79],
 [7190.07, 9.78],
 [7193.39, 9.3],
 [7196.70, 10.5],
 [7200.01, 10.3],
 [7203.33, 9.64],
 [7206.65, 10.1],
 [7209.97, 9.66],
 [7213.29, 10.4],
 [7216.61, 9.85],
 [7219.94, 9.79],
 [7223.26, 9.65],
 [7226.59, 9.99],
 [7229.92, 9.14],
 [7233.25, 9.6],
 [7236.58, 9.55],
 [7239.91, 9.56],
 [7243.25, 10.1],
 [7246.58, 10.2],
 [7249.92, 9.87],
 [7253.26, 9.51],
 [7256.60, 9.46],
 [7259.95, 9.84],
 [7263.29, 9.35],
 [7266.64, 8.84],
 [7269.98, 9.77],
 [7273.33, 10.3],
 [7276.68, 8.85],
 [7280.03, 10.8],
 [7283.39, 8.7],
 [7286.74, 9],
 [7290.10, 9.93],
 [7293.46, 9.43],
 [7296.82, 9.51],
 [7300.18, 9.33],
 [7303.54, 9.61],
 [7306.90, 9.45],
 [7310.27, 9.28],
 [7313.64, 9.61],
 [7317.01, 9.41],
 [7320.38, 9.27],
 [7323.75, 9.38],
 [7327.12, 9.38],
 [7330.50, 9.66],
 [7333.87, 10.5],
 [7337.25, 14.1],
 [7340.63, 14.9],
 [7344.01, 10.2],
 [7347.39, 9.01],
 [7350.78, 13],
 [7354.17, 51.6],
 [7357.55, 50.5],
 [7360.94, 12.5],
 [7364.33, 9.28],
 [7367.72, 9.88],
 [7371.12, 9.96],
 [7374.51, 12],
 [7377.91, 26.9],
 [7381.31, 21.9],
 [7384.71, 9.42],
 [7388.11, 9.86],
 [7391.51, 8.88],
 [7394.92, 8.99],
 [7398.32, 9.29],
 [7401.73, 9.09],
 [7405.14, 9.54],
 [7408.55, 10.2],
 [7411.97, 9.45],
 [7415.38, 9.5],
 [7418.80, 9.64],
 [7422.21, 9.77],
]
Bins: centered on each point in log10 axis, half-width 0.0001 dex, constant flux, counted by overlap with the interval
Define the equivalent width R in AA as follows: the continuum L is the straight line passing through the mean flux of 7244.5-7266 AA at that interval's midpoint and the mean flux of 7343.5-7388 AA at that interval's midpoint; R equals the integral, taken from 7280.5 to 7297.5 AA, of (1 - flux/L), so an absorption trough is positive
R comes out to 4.2 AA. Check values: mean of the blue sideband 9.67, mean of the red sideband 18.8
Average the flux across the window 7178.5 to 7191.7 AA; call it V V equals 9.73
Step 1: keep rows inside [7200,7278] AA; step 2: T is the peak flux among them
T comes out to 10.4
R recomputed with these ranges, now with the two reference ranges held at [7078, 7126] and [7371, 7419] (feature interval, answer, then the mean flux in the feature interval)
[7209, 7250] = 2.9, 9.8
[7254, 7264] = 1.1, 9.56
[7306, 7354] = -2.2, 11.8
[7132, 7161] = 0.1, 9.9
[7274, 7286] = 1.6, 9.49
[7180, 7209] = 1.2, 9.88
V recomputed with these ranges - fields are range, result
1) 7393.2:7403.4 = 9.12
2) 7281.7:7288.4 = 8.85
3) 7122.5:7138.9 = 9.5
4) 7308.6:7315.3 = 9.44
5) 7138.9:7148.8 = 10.1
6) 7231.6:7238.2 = 9.58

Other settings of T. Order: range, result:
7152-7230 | 10.5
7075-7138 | 10.3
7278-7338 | 14.1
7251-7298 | 10.8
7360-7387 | 26.9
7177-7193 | 9.96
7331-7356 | 51.6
